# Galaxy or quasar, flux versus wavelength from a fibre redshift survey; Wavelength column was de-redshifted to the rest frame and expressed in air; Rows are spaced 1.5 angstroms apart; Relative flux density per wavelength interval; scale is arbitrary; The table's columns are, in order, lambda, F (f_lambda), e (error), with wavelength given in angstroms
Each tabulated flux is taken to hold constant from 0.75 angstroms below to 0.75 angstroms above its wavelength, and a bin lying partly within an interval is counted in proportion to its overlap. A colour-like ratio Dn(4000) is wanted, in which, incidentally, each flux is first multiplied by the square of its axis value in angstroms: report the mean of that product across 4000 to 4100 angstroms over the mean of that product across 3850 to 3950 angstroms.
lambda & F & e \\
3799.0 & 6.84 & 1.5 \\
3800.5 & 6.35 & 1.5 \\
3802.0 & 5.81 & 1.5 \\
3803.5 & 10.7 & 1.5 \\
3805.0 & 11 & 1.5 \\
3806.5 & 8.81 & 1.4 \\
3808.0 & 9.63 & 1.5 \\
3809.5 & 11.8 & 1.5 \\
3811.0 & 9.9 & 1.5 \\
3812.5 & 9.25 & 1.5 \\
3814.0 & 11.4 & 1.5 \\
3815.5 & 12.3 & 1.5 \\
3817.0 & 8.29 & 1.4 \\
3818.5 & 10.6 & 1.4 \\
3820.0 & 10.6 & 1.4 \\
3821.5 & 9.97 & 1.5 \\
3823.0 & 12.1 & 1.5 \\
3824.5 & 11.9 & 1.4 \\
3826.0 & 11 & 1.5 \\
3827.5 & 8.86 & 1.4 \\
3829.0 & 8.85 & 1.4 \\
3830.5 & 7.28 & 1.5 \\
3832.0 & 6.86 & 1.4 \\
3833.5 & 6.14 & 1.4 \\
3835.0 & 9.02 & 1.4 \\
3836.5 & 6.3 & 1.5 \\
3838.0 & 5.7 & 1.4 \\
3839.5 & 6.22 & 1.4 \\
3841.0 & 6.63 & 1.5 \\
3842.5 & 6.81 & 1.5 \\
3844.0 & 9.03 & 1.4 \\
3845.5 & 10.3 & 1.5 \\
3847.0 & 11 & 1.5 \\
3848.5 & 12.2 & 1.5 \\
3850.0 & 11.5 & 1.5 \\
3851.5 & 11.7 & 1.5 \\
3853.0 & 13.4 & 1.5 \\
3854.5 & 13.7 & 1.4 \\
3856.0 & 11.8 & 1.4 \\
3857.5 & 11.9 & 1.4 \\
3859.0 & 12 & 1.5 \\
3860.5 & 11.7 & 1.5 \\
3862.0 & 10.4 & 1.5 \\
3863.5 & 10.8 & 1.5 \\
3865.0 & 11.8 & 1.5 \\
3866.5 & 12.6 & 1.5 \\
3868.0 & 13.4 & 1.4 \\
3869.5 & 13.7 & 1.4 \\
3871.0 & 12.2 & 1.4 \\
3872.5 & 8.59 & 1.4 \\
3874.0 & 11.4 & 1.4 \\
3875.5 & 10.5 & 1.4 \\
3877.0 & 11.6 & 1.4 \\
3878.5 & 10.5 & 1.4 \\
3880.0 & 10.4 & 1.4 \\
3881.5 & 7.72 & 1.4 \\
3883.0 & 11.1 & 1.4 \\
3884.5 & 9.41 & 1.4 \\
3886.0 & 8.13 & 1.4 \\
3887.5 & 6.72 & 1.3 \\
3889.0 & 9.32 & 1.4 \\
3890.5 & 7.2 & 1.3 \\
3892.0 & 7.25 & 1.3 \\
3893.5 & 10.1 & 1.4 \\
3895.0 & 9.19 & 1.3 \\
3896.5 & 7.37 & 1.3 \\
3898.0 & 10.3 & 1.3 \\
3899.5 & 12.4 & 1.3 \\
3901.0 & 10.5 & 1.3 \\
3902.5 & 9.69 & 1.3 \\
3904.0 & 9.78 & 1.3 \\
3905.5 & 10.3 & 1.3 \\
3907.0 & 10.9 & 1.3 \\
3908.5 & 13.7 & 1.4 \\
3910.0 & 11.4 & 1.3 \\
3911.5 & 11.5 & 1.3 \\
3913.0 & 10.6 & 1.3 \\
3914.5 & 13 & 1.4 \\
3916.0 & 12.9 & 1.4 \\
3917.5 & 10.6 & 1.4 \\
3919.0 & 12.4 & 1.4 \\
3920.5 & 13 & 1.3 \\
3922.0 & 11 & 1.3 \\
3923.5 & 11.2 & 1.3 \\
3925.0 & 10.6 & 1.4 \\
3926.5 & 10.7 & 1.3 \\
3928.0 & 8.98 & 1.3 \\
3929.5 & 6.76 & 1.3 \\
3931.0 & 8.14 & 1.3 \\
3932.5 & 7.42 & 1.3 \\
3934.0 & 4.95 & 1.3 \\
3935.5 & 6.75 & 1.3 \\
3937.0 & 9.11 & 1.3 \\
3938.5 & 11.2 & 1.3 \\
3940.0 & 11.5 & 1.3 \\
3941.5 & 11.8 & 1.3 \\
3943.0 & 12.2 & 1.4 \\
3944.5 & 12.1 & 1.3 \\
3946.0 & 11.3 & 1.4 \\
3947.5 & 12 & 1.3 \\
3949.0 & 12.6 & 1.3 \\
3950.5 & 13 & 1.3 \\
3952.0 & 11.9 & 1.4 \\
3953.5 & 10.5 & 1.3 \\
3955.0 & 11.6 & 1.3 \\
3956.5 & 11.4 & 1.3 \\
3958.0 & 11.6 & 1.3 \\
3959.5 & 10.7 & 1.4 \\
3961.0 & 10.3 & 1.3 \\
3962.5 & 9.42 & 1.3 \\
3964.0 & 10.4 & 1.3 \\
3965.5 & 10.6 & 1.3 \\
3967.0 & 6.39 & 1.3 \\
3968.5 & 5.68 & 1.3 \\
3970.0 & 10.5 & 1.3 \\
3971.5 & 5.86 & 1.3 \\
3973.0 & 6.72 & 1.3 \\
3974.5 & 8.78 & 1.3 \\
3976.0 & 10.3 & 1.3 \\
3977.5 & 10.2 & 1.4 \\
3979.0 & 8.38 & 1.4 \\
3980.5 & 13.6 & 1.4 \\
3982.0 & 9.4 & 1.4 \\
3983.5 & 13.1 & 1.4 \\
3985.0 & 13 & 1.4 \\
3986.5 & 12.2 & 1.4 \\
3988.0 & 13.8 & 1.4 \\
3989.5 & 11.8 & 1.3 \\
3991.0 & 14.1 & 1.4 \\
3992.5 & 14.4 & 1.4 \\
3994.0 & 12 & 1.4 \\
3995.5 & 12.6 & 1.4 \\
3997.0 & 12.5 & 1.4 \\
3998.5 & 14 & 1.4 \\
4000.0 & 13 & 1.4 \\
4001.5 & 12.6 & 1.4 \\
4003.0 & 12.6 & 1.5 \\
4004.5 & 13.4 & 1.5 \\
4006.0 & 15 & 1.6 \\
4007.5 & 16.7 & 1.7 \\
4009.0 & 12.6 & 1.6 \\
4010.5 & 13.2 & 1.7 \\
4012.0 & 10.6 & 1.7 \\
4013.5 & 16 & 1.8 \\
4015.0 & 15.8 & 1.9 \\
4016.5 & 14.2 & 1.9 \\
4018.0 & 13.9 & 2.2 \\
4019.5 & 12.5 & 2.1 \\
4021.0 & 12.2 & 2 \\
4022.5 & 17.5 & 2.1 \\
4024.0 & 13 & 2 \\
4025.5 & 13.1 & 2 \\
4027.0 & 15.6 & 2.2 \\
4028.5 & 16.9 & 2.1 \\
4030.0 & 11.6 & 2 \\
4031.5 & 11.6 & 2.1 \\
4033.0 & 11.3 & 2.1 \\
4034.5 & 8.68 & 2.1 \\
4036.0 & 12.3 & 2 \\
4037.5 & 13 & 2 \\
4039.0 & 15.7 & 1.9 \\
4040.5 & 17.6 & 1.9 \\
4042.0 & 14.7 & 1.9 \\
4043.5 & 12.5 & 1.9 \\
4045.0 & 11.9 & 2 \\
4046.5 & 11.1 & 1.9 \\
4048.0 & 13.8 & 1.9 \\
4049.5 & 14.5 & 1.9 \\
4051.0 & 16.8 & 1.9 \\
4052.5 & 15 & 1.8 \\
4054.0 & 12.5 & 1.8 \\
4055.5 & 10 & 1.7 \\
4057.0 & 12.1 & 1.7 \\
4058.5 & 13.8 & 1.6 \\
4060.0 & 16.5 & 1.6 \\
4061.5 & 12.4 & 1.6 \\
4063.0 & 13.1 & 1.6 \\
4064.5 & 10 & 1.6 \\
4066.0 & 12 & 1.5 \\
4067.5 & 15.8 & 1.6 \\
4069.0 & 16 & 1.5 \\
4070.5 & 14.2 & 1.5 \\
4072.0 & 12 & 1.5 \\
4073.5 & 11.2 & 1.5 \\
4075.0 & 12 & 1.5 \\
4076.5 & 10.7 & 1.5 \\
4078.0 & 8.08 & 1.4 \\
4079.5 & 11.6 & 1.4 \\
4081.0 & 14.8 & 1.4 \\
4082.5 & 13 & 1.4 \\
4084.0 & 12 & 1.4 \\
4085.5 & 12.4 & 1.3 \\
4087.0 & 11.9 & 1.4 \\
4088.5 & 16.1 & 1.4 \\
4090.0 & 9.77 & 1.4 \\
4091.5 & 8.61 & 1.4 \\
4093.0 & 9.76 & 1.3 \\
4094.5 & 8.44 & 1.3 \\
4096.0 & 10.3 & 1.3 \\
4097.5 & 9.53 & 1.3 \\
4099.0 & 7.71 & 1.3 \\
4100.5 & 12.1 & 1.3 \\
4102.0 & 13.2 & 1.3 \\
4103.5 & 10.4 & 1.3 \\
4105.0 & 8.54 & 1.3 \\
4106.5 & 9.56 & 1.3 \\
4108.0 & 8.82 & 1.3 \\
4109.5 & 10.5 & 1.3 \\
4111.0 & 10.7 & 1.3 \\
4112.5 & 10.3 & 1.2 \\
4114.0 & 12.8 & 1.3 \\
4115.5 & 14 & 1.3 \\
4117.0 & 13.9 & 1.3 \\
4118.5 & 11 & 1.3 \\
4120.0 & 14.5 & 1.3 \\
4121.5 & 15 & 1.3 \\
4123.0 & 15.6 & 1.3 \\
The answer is 1.30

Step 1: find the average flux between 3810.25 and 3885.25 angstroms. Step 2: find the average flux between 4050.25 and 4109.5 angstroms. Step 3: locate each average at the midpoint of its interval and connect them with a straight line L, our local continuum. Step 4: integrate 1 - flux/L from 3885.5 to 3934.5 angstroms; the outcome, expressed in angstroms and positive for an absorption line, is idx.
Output 3.2 angstroms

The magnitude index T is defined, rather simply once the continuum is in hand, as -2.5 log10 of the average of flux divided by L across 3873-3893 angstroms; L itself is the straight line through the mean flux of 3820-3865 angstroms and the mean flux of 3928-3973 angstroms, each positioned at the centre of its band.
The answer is 0.06 mag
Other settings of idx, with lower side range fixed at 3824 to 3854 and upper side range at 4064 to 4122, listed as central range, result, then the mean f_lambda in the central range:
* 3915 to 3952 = -2.0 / 10.6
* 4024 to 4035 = -1.8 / 12.8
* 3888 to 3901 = 0.6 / 9.17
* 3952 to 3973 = 1.4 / 9.59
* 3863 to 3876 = -3.3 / 11.7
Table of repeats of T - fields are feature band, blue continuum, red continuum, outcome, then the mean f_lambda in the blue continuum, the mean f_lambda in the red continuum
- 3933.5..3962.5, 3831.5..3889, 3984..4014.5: 0.12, 10.1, 13.3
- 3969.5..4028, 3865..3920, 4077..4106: -0.17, 10.5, 10.9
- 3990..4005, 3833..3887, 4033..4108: -0.14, 10.3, 12.2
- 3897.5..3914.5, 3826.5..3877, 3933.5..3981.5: -0.10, 10.2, 10.1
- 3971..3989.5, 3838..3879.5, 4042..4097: 0.12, 10.9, 12.4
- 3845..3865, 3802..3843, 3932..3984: -0.25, 9.13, 10.1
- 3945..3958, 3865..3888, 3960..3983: -0.24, 10.6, 9.16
